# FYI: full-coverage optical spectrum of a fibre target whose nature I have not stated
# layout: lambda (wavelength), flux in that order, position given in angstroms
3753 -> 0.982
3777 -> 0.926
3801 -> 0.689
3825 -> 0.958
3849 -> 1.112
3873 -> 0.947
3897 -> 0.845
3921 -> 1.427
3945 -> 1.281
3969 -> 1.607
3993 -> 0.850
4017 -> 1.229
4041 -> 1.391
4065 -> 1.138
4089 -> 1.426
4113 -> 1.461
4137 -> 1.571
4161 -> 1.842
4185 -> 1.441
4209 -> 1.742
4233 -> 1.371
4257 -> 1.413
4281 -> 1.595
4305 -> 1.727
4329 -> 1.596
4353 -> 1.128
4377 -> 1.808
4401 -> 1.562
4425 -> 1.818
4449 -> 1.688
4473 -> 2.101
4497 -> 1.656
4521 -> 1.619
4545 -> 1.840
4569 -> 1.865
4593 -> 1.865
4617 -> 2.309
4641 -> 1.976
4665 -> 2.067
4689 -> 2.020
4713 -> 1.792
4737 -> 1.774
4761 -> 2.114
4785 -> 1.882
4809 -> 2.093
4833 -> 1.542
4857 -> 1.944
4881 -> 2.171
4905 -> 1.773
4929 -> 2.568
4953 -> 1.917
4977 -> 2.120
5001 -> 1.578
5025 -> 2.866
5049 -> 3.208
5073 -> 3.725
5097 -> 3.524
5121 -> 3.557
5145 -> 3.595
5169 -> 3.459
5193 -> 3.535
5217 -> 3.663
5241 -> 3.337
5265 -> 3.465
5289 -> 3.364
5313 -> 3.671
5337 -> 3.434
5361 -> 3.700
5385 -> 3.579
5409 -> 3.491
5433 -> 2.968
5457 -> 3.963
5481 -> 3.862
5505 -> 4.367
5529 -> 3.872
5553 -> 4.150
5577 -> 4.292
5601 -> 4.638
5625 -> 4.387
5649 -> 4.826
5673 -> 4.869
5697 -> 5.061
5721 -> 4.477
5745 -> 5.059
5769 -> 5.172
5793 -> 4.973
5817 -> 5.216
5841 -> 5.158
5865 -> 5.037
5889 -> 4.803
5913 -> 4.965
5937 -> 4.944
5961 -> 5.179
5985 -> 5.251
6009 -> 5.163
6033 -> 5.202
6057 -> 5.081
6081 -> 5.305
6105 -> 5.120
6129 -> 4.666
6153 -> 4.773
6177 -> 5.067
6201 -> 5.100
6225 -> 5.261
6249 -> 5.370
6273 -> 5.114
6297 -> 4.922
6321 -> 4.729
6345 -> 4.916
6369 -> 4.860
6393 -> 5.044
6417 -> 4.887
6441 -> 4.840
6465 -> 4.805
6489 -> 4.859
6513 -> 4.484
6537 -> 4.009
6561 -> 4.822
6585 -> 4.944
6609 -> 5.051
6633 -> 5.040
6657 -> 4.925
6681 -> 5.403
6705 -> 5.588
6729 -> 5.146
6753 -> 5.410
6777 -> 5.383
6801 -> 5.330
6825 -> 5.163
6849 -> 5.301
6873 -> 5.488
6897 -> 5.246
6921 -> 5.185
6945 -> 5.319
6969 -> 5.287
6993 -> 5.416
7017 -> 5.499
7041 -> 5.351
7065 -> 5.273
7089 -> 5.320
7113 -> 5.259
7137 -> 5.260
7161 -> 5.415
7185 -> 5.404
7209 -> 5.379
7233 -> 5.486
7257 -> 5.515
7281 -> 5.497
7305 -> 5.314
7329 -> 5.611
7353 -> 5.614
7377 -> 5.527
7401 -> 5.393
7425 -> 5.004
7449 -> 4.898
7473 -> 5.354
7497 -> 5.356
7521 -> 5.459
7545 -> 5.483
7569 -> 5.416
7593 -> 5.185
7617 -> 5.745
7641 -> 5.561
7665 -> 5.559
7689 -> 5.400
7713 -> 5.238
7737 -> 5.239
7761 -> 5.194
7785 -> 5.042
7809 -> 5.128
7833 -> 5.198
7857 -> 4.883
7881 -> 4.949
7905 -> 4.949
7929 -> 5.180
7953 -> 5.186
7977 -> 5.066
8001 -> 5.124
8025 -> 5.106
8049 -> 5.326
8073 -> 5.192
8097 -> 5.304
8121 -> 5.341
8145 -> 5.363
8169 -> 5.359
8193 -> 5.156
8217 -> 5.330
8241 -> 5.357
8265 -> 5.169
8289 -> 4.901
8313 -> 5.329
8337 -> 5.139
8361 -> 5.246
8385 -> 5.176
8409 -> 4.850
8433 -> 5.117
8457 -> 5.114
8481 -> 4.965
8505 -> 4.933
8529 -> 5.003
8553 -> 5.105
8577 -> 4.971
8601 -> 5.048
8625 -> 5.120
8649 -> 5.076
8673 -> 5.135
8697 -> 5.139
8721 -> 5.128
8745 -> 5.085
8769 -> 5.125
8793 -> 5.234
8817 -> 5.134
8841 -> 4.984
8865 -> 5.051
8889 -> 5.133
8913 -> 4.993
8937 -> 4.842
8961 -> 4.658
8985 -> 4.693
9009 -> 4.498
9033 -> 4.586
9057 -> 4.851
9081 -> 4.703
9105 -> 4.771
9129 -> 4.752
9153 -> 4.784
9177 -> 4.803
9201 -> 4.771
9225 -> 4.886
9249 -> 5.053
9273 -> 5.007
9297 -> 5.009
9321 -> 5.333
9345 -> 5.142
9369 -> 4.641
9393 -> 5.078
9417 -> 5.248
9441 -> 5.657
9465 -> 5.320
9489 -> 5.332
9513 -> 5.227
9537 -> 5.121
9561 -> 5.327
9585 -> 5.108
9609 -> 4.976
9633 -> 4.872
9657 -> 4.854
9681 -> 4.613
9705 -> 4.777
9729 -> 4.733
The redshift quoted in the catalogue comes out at 0.26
